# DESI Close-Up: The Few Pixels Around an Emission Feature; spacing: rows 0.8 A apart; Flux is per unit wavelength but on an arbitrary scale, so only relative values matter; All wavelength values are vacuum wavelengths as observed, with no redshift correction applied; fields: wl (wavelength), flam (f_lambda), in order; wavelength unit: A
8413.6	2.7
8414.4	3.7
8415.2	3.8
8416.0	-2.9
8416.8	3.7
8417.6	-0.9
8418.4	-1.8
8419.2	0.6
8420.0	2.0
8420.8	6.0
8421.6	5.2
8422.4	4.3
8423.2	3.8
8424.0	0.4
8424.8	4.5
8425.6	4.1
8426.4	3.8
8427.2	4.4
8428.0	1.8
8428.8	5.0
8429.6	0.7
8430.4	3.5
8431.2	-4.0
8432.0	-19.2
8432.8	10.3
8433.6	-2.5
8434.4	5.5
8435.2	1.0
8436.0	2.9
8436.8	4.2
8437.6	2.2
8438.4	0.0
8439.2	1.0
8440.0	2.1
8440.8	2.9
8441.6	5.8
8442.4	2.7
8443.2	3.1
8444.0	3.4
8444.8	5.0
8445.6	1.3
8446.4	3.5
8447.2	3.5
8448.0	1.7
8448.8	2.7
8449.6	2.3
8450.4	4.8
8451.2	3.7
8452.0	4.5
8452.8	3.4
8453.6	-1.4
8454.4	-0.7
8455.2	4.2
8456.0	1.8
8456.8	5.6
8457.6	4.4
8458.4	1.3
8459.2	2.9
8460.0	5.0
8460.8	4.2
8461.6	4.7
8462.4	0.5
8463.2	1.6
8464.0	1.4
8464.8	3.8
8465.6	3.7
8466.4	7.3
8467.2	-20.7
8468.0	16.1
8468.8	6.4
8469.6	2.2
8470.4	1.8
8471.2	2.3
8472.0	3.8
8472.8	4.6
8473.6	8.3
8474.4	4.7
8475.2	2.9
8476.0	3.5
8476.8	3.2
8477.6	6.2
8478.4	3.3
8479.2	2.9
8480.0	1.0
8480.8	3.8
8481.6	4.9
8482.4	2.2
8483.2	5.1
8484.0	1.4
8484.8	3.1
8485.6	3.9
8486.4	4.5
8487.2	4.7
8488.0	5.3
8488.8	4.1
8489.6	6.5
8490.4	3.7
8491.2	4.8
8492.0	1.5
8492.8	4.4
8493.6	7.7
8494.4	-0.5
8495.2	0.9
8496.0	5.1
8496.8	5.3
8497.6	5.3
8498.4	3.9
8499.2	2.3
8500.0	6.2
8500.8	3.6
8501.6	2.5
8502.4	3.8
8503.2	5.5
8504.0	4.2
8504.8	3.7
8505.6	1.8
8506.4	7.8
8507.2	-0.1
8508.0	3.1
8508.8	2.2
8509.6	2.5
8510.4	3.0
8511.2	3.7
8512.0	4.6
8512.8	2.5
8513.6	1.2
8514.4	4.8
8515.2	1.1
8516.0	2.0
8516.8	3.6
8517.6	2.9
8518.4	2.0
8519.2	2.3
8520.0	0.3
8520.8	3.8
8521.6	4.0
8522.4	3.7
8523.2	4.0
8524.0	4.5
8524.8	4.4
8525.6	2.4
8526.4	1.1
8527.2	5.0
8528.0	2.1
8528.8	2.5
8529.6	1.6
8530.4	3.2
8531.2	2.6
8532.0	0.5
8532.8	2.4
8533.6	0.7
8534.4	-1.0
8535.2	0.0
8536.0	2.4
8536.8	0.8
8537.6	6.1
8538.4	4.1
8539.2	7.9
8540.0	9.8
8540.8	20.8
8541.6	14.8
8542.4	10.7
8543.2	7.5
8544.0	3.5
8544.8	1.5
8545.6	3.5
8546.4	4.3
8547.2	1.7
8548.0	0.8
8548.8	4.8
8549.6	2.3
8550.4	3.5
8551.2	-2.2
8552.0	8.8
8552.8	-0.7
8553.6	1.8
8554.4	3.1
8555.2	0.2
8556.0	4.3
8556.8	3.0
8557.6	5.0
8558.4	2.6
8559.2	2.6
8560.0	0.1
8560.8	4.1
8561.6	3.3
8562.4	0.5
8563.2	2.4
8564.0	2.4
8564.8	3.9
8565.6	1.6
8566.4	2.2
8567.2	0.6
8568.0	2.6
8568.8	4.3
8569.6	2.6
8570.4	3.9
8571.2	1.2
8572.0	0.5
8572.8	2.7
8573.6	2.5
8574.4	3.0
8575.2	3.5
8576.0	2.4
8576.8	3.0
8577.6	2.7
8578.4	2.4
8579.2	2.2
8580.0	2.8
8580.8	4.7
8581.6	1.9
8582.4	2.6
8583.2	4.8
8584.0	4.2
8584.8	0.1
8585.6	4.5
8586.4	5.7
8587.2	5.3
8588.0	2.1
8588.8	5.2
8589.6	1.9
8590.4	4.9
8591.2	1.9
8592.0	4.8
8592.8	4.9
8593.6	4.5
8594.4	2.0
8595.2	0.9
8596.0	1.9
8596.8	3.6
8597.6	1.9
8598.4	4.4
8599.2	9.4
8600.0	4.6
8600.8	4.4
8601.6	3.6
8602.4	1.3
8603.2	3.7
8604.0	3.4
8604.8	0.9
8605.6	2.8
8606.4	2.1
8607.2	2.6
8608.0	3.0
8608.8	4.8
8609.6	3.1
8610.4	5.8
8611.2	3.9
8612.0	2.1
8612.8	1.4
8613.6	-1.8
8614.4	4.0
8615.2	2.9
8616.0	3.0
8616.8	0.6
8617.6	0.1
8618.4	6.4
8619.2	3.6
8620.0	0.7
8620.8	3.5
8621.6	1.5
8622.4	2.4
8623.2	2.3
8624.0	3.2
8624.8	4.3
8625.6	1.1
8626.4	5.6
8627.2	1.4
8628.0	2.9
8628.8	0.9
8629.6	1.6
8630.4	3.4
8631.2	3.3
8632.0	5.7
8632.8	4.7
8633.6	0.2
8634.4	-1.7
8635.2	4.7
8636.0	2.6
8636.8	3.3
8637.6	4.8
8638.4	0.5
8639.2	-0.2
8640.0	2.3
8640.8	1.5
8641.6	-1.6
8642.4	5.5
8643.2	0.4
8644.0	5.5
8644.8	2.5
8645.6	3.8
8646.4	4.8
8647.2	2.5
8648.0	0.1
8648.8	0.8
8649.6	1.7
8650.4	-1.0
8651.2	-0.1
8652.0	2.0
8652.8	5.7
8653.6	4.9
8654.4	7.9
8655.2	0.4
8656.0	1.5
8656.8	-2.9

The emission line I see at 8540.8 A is H-gamma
